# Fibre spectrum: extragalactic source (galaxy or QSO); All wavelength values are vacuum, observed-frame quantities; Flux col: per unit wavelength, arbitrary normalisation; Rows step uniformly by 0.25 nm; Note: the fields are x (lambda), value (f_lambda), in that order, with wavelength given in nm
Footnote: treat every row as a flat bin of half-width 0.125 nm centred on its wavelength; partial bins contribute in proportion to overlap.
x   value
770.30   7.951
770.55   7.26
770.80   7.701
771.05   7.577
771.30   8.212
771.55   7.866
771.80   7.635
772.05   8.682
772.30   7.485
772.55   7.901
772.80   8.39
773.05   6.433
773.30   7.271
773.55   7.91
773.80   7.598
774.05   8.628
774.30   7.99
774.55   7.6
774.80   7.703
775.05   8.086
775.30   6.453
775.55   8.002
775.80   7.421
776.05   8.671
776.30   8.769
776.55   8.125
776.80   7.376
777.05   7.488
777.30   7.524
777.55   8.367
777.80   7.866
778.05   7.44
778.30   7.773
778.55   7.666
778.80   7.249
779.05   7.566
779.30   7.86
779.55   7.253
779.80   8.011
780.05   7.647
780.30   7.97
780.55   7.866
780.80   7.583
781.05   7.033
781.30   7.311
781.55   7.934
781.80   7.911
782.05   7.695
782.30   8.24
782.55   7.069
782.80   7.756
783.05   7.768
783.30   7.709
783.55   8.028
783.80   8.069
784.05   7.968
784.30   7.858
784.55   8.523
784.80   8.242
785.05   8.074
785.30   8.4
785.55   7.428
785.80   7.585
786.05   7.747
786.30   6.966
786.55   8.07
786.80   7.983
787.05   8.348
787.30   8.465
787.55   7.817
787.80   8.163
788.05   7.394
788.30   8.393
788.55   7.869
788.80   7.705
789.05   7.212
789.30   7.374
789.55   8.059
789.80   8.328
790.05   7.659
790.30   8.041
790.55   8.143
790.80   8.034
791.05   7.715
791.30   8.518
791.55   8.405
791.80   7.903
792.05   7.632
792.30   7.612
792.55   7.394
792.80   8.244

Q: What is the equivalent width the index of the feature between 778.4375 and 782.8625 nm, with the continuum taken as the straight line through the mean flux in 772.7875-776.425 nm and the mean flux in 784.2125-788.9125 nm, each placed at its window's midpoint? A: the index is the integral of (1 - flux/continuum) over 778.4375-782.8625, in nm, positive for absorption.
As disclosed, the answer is 0.12 nm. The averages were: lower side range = 7.78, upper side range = 7.95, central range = 7.64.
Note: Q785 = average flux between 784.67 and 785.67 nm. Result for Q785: 8.04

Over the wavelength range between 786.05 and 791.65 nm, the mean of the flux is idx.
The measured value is 7.93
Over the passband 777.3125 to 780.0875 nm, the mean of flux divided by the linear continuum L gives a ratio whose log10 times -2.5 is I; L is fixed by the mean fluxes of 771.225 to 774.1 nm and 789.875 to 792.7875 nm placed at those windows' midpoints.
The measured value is 0.021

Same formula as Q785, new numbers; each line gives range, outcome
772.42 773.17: 7.58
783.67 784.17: 8.02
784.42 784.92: 8.38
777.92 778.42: 7.61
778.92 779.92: 7.67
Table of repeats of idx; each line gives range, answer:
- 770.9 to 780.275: 7.77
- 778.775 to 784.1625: 7.71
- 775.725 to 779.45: 7.81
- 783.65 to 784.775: 8.12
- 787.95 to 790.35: 7.8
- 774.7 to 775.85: 7.54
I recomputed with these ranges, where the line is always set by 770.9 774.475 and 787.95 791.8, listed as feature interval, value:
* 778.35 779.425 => 0.037 mag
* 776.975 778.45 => 0.014 mag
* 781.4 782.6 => 0.010 mag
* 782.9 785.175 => -0.018 mag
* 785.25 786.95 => 0.026 mag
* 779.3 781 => 0.023 mag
